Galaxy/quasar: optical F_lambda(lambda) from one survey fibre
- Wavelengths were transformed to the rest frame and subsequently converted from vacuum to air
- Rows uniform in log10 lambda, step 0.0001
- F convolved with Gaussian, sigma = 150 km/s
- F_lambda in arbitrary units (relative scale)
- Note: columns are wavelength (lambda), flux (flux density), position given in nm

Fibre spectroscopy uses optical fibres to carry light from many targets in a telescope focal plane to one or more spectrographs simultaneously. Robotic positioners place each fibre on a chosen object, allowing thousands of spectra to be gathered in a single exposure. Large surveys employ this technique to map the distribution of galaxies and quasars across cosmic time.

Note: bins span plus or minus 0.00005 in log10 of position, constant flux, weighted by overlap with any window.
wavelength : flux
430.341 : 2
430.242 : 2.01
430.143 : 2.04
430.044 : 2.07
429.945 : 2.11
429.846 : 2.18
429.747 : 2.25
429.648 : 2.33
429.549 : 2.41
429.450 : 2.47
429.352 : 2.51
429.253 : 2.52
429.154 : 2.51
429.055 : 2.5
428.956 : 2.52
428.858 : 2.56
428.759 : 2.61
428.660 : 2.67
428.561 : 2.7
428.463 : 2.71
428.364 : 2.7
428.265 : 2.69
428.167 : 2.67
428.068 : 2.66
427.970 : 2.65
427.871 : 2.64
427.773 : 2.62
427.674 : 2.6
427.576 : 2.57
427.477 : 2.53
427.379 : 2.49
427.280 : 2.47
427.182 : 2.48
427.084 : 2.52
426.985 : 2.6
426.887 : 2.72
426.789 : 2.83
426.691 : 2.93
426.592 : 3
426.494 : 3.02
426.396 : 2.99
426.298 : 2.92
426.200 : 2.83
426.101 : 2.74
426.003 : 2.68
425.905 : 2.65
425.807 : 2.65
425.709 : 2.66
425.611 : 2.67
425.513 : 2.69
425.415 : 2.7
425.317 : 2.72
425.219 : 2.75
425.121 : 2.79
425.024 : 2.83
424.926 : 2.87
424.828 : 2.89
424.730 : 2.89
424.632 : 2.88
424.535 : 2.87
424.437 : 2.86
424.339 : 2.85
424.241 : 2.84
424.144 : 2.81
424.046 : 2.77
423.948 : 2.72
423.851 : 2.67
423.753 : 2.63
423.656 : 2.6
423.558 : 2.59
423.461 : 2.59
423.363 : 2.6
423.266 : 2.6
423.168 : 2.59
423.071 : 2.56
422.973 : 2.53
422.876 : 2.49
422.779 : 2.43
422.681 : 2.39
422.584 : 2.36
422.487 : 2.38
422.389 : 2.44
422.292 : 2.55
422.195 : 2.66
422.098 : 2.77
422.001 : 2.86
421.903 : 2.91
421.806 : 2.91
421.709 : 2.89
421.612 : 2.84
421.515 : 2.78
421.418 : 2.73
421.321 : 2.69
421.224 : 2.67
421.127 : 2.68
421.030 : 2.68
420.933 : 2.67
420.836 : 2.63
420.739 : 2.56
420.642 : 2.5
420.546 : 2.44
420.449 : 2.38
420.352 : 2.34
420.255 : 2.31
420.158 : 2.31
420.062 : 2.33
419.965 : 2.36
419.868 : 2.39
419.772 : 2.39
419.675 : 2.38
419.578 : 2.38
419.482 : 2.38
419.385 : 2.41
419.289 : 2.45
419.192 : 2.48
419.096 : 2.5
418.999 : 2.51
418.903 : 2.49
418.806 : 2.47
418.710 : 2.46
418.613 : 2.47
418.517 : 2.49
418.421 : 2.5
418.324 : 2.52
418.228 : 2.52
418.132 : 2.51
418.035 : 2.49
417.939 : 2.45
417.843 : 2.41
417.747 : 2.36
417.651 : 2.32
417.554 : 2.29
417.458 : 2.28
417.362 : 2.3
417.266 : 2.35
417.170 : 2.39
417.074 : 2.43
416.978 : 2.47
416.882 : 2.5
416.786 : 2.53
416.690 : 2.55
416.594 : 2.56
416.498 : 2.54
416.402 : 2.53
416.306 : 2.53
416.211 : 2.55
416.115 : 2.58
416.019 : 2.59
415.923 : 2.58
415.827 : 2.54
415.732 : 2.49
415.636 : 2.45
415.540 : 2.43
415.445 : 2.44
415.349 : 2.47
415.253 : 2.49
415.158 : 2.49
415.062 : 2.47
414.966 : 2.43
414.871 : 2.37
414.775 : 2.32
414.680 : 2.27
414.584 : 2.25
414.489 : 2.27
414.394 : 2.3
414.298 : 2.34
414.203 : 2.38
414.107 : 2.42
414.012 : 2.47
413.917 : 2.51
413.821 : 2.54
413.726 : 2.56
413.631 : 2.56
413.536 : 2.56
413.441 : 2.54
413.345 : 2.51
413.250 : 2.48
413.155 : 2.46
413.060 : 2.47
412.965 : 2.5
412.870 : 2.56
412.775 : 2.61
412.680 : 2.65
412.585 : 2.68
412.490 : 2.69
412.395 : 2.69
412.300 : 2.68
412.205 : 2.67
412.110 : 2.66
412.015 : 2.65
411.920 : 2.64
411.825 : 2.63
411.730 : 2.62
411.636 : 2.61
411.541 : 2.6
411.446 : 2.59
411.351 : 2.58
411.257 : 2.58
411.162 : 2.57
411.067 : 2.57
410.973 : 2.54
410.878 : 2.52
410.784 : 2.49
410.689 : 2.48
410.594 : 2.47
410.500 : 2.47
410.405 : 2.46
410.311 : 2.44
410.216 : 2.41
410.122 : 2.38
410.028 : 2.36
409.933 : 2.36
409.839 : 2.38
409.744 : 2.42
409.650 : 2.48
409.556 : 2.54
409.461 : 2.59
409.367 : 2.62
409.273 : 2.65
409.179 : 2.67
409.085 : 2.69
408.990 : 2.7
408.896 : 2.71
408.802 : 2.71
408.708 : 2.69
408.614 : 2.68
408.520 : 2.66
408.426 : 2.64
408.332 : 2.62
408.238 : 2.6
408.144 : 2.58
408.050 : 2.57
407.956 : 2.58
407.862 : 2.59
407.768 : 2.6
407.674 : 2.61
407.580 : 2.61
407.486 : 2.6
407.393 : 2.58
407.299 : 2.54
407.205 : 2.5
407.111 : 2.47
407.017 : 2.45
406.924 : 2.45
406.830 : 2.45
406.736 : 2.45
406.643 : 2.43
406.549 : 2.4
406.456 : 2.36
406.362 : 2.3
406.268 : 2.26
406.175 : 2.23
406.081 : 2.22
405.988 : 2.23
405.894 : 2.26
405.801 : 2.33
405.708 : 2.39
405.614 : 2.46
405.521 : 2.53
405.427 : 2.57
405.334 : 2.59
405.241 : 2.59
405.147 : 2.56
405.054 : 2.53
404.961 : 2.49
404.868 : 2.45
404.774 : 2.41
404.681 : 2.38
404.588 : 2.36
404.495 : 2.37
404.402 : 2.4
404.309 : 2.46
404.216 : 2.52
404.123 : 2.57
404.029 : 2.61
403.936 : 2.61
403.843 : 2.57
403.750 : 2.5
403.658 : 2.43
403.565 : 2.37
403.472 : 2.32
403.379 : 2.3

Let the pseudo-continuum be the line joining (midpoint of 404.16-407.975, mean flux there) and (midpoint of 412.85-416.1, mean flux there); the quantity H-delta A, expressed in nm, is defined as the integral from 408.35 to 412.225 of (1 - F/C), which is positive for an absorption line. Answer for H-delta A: -0.175 nm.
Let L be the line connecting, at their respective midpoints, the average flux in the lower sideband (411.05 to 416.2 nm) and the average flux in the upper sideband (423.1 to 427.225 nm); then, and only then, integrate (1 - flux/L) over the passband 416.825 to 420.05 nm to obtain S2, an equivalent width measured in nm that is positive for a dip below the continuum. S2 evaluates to 0.23 nm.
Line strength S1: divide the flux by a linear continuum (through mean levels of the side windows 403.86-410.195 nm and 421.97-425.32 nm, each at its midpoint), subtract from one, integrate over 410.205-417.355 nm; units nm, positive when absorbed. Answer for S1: 0.17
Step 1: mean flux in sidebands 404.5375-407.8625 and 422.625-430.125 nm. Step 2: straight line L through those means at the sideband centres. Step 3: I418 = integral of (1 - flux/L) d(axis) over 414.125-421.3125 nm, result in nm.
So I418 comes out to 0.30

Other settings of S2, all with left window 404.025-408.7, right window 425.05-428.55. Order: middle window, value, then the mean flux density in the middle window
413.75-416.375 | 0.13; 2.45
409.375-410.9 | 0.04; 2.46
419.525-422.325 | 0.06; 2.59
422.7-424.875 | -0.02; 2.69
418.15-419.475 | 0.07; 2.48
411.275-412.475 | -0.04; 2.63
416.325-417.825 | 0.10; 2.43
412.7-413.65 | 0.01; 2.53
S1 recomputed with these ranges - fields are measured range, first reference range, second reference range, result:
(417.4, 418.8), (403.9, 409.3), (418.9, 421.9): 0.055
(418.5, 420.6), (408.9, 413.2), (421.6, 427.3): 0.191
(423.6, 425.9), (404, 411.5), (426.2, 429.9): -0.146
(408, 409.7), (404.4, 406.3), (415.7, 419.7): -0.144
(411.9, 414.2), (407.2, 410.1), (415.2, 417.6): -0.042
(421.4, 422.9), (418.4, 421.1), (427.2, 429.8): -0.102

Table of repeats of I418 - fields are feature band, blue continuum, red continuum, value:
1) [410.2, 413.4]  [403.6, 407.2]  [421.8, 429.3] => -0.067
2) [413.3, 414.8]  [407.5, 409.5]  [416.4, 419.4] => 0.061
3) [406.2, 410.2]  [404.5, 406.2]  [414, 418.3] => -0.177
